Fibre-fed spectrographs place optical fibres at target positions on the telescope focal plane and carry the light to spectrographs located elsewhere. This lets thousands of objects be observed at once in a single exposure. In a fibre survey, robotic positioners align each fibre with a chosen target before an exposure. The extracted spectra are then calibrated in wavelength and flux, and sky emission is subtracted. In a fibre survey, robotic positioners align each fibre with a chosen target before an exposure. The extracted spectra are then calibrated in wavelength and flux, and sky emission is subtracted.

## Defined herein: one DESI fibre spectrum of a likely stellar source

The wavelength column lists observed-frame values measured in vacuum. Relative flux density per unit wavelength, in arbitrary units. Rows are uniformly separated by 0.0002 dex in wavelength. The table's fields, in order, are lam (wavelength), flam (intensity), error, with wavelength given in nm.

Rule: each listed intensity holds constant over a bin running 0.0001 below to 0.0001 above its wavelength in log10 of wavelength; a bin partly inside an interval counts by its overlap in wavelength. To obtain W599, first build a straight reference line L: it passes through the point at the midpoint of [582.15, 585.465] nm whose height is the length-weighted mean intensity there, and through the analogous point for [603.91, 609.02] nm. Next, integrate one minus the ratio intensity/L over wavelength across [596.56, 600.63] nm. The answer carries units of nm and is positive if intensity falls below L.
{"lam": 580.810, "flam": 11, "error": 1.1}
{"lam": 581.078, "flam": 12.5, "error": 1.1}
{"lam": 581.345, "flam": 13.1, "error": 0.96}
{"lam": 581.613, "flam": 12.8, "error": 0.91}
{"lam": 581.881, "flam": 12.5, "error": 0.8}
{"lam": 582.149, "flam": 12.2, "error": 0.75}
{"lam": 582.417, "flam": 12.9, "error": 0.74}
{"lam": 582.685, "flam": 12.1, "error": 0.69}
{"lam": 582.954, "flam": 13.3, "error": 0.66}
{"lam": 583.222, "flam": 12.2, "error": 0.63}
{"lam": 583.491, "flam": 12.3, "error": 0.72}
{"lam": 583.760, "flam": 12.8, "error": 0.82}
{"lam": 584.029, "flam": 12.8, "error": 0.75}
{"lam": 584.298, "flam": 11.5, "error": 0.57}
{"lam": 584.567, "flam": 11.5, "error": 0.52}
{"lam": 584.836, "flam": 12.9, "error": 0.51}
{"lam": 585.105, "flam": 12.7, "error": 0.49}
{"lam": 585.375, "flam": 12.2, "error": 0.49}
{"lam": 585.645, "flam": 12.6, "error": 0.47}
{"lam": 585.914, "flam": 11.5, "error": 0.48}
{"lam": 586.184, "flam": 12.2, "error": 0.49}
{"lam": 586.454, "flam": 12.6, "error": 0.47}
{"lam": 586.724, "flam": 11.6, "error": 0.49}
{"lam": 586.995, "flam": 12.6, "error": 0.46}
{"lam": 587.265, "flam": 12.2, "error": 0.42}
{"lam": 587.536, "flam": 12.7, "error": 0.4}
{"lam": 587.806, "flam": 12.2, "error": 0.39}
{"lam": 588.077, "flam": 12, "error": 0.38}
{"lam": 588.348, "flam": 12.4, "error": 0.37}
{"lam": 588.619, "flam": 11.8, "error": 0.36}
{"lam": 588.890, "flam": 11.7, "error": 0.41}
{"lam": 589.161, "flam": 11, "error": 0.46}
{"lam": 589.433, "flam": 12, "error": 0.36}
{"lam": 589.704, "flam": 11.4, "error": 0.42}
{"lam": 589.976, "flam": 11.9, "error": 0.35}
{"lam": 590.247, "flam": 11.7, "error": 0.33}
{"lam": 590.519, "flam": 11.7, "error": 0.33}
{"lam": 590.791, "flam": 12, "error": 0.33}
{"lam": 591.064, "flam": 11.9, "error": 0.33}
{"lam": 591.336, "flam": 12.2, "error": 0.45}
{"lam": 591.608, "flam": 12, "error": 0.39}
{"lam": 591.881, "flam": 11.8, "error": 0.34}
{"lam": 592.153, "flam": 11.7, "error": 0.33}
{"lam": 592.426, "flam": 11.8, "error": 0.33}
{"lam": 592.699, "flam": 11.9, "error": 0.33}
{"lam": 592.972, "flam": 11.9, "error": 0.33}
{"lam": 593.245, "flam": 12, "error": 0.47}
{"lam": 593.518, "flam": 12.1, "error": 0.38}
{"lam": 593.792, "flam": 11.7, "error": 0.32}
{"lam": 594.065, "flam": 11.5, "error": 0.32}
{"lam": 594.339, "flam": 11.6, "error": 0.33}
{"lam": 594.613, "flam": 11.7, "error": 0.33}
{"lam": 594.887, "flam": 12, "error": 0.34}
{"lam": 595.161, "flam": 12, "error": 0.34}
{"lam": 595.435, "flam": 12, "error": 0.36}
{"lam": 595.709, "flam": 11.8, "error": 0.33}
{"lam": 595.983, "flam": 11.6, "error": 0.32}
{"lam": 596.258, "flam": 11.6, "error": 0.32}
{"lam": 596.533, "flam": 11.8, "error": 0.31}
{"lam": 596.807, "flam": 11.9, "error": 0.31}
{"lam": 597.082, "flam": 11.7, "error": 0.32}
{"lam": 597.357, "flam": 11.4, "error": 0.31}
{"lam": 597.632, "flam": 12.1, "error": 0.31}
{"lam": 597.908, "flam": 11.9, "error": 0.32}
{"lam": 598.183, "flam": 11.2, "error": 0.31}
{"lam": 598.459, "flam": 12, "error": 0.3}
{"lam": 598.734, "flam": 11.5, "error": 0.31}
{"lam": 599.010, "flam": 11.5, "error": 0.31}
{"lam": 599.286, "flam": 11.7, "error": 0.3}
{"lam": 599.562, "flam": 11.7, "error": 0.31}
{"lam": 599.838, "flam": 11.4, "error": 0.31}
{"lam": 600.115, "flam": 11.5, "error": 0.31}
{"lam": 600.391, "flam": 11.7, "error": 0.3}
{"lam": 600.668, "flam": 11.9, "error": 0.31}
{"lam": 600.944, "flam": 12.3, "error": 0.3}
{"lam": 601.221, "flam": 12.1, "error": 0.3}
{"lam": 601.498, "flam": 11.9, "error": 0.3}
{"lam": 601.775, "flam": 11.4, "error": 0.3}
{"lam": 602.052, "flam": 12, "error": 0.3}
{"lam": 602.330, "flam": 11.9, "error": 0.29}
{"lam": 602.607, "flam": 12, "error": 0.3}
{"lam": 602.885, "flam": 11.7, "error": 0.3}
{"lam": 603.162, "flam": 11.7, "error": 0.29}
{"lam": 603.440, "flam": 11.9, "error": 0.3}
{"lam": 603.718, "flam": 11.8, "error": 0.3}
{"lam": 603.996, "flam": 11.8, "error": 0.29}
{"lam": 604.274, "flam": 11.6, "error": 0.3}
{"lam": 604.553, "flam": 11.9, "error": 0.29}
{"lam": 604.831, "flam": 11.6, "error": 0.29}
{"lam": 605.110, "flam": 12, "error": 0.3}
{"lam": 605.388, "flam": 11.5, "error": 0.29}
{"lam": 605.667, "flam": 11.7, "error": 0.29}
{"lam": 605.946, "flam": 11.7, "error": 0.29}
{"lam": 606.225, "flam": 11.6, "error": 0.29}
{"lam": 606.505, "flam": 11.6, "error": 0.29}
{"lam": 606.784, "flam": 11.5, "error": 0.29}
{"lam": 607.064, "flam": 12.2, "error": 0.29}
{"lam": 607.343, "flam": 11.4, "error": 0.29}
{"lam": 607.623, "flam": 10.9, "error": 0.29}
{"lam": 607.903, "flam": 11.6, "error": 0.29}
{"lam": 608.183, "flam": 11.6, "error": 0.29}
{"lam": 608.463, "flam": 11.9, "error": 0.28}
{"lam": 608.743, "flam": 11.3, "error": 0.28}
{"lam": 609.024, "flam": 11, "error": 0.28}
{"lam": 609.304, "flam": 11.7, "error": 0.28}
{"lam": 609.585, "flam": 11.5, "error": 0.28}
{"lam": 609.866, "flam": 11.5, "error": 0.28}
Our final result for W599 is 0.078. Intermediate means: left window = 12.4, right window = 11.6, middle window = 11.7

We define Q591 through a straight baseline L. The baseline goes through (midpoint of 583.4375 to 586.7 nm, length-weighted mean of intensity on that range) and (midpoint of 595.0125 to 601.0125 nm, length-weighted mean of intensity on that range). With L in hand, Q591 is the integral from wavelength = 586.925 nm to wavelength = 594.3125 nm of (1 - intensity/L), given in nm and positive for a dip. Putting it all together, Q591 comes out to 0.08 nm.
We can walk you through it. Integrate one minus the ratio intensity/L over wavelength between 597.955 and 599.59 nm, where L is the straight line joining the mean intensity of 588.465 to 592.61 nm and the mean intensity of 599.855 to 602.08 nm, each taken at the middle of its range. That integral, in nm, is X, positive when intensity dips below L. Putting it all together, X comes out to 0.03 nm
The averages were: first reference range 11.8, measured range 11.6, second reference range 11.8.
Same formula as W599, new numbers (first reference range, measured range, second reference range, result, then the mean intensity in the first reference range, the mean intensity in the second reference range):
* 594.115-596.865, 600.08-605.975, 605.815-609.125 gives -0.09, 11.8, 11.5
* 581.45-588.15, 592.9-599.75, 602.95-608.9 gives 0.13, 12.4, 11.7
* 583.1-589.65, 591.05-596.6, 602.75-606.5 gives 0.07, 12.2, 11.7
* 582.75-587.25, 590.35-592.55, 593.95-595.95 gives 0.02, 12.3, 11.8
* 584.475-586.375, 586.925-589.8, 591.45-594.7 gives 0.02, 12.3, 11.8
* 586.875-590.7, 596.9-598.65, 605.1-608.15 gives 0.01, 11.9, 11.6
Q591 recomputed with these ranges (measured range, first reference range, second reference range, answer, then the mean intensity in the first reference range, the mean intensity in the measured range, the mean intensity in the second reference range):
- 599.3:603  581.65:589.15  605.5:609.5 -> -0.015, 12.3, 11.8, 11.5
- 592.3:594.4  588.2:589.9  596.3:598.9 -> -0.018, 11.7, 11.8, 11.7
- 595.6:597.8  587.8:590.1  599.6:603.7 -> 0.012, 11.8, 11.7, 11.8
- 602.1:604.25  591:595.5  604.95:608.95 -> -0.028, 11.9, 11.8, 11.6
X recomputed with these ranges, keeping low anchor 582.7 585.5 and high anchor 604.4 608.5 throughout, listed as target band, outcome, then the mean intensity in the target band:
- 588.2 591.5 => 0.11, 11.8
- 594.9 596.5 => 0.03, 11.8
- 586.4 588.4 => 0.00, 12.3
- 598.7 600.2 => 0.04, 11.5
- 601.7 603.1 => 0.00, 11.8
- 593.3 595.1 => 0.04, 11.8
